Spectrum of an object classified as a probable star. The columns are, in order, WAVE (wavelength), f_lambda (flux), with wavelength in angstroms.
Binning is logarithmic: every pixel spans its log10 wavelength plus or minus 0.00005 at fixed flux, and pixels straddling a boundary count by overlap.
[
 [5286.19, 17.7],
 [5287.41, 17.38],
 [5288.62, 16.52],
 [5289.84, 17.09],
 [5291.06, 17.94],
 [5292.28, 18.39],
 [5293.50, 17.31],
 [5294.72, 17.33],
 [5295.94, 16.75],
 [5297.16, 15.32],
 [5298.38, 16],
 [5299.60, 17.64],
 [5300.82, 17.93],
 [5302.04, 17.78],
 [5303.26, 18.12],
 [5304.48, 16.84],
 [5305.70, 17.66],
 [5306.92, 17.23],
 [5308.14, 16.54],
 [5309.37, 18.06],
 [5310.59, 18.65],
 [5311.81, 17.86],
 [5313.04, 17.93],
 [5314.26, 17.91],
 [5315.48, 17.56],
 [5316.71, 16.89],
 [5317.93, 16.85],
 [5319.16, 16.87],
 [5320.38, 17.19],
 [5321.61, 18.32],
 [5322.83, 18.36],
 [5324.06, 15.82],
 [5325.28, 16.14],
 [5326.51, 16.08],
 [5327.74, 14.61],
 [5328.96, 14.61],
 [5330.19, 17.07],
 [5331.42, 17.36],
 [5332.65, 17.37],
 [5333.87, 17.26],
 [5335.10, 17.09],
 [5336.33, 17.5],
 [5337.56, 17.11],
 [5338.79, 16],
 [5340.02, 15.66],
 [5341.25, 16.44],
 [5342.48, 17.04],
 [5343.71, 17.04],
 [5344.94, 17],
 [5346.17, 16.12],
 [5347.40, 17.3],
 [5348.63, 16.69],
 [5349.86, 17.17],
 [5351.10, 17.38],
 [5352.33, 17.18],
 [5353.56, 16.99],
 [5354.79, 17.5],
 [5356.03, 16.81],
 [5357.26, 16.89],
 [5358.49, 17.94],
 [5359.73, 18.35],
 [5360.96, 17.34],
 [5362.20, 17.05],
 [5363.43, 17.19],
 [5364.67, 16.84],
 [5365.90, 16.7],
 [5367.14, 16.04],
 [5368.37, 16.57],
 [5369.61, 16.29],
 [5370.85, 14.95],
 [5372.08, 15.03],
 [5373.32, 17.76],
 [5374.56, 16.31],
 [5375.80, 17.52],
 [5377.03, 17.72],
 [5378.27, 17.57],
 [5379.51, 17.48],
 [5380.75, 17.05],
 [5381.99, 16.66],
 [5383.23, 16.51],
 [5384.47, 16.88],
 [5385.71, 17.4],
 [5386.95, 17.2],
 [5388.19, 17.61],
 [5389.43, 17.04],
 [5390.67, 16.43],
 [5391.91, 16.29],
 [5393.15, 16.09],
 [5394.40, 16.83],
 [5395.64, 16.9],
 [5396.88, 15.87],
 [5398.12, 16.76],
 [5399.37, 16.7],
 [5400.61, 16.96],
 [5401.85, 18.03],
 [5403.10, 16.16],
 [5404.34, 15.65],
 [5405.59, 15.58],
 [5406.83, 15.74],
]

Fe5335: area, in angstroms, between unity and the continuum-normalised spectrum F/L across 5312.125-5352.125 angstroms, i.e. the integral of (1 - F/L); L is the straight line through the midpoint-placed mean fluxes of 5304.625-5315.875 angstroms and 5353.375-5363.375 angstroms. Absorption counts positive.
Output 1.5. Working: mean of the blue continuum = 17.7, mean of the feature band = 16.9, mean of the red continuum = 17.4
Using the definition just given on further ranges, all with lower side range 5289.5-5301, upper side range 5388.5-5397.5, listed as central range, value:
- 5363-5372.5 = 0.3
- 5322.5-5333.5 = 0.4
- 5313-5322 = -0.2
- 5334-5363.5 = -0.4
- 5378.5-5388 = -0.3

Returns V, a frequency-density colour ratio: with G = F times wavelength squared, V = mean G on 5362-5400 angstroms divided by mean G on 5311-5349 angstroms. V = 1.0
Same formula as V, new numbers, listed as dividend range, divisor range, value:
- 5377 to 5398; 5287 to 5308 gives 1.01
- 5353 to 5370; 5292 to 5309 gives 1.01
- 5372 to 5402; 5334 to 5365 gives 1.01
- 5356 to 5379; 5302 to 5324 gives 0.98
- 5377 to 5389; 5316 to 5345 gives 1.05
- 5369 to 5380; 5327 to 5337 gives 1.02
